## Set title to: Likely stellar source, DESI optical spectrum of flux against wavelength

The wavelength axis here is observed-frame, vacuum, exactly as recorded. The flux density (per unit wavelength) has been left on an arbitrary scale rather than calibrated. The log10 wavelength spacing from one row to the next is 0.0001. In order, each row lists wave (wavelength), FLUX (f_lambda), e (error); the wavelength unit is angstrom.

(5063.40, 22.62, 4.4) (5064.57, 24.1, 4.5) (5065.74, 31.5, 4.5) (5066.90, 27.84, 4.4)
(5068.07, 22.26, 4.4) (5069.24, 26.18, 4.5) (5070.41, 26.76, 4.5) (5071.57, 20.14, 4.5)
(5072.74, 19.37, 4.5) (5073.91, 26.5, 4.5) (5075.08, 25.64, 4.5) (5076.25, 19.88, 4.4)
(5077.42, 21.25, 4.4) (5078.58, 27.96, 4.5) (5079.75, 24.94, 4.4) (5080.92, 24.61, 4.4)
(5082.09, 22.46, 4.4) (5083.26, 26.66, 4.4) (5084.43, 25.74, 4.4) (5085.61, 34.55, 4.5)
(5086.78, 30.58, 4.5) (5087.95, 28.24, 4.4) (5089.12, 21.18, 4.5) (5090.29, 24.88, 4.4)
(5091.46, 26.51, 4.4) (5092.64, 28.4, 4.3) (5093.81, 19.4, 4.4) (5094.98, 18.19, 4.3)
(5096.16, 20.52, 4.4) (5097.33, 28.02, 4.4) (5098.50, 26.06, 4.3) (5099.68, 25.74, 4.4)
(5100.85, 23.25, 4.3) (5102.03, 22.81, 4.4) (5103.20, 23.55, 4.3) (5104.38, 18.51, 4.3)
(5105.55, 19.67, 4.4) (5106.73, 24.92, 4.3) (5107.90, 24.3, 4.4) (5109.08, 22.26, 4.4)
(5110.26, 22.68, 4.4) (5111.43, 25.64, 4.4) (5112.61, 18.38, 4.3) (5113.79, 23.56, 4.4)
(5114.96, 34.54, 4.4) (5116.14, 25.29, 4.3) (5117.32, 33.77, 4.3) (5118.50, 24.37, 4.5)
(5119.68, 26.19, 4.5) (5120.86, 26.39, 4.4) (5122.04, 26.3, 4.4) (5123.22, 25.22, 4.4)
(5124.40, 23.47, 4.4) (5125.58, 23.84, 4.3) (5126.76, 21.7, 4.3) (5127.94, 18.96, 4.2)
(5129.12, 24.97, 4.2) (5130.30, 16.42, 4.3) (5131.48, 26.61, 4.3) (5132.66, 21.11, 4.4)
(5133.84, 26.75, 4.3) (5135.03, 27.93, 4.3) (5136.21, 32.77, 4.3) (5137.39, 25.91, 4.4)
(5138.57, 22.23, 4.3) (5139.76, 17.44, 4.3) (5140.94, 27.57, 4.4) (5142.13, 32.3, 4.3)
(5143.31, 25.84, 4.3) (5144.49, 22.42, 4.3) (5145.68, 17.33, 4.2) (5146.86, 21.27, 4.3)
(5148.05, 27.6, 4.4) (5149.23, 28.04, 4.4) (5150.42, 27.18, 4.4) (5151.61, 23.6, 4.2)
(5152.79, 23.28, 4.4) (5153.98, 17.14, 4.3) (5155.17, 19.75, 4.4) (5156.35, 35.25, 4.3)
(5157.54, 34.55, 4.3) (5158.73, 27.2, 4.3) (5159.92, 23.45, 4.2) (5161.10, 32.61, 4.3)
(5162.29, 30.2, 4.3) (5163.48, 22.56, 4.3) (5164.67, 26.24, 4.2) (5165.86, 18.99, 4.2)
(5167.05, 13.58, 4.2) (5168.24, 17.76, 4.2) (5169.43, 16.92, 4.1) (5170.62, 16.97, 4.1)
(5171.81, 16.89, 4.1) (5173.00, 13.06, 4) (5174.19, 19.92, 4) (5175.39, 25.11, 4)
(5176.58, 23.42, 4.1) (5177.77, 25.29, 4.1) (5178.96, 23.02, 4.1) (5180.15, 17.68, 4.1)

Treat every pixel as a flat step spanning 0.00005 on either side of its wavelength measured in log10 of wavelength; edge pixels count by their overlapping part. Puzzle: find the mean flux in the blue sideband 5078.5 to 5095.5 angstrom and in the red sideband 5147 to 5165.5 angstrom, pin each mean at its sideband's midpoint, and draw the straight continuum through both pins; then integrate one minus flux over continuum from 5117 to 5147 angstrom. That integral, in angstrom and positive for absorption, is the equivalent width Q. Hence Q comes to 1.8 angstrom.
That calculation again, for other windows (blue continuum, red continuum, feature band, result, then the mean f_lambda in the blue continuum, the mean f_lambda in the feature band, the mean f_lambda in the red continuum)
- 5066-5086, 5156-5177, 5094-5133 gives 0.4 angstrom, 24.9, 23.8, 22.9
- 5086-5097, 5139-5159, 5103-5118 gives 0.2 angstrom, 24.5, 24.4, 25.1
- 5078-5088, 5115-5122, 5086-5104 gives 1.9 angstrom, 27.2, 24.5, 27.7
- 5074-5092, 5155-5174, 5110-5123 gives -0.9 angstrom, 25.7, 26.2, 22.9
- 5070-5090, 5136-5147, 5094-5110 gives 1.3 angstrom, 25.1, 22.8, 24.4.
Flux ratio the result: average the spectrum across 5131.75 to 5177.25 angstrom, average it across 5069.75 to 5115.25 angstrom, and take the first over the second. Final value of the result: 0.98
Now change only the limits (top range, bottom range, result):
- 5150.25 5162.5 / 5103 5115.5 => 1.14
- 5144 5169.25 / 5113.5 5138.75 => 0.95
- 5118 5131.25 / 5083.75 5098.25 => 0.92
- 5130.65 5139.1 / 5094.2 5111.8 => 1.13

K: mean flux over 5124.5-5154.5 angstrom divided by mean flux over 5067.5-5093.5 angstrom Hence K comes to 1.0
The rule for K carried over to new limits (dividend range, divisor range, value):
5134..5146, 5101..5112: 1.12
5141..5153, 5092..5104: 1.07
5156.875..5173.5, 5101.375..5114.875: 0.98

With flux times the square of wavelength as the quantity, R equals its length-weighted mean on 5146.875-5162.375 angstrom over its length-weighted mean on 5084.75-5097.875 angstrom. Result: 1.07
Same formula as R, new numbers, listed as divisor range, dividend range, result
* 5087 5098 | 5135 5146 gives 1.06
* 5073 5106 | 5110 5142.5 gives 1.04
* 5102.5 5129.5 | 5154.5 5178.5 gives 0.96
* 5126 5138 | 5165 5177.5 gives 0.78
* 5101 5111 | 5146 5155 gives 1.07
